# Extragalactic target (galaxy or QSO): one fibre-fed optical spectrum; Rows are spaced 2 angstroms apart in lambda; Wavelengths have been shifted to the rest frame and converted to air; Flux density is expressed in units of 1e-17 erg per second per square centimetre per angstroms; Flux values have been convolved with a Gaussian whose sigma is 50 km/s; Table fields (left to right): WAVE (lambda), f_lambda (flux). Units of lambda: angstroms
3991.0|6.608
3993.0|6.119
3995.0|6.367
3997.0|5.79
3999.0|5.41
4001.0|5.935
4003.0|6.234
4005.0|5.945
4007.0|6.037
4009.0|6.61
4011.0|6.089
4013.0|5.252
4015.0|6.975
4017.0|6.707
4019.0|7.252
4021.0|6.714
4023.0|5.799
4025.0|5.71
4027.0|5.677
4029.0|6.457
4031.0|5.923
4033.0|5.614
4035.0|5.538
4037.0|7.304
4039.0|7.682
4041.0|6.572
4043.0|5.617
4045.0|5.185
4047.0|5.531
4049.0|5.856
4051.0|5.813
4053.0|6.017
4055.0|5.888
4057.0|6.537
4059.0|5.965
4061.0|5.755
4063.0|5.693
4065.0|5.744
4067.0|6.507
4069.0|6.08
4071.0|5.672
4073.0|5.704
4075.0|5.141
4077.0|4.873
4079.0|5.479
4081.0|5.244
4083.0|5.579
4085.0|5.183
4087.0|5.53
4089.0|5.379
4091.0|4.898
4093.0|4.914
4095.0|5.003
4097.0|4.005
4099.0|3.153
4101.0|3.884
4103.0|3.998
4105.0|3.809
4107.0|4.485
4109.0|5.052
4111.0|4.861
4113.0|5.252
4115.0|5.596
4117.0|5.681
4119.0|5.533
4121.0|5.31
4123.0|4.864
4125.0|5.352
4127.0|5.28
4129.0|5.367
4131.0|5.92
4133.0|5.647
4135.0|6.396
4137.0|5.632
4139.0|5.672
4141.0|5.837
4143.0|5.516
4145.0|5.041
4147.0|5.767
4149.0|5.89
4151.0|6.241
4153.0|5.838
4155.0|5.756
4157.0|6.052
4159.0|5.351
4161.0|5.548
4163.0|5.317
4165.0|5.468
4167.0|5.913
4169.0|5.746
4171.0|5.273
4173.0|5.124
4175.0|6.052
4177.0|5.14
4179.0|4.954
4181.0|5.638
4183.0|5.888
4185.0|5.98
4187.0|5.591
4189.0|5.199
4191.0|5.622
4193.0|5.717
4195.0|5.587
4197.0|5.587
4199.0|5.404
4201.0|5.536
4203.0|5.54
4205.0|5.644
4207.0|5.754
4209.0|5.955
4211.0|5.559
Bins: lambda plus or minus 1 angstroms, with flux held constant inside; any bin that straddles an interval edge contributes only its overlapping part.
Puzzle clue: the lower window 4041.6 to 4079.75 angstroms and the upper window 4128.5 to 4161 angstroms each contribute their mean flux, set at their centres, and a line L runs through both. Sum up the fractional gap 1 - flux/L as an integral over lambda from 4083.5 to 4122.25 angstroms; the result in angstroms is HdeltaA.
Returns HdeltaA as 6.2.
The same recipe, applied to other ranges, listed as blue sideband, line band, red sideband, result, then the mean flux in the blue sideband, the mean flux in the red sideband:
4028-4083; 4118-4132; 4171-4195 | 0.8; 5.9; 5.53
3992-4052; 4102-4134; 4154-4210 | 3.7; 6.12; 5.58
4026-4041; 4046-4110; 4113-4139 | 7.6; 6.33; 5.54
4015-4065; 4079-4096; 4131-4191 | 2.0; 6.13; 5.64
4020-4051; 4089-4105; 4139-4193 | 4.2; 6.07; 5.61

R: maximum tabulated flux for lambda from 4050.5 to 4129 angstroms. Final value 6.537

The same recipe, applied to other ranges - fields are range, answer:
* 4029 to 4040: 7.682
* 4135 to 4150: 6.396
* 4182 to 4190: 5.98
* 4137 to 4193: 6.241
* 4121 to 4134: 5.92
